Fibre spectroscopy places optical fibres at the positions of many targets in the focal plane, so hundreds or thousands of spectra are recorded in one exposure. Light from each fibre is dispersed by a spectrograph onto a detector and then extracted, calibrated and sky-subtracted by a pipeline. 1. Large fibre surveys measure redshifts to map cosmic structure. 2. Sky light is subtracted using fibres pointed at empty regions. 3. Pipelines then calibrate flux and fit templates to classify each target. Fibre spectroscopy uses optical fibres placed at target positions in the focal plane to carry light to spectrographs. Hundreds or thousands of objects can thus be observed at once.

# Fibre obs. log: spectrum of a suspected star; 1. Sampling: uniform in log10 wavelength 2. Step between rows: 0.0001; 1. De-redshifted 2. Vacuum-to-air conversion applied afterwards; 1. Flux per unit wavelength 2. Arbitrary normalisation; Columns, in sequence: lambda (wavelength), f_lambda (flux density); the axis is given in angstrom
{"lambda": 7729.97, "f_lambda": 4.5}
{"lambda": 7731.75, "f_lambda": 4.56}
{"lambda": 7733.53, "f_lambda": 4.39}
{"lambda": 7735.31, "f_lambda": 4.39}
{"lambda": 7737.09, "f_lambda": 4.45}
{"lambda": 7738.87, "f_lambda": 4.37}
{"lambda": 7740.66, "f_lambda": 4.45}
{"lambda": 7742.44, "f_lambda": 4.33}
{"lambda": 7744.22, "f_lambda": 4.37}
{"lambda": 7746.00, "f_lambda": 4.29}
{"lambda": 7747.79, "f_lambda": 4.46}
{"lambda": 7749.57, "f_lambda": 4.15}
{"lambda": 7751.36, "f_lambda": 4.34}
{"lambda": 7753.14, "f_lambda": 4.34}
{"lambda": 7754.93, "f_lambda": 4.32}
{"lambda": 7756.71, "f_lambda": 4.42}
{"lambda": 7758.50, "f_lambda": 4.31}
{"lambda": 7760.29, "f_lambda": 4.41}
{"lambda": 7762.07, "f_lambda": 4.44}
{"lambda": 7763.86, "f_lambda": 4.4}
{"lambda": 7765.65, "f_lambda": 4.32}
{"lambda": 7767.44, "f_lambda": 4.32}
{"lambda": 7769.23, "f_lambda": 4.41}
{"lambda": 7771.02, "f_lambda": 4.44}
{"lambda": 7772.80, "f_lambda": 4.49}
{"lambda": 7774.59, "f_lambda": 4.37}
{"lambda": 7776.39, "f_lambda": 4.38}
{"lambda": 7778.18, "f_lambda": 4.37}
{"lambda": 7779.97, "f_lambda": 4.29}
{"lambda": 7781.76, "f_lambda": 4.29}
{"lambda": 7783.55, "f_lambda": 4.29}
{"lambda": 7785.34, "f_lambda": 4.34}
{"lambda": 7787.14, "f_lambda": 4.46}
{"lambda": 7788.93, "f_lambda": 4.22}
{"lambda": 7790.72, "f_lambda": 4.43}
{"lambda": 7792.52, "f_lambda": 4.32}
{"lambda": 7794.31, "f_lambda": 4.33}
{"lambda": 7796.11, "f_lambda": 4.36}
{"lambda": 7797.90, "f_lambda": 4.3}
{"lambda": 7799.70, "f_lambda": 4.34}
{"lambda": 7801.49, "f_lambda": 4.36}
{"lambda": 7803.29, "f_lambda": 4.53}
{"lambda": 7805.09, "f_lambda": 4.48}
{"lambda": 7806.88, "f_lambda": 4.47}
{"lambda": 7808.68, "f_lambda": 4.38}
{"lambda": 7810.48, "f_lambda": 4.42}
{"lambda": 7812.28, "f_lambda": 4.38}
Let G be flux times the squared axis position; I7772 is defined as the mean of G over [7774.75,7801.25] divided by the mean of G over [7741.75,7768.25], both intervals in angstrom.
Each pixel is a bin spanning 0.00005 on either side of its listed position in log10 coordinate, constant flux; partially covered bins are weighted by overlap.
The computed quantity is 1.01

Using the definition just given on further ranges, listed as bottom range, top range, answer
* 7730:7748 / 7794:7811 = 1.01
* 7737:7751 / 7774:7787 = 1.01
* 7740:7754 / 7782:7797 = 1.01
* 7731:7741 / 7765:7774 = 1.00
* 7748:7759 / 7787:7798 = 1.01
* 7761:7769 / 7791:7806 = 1.01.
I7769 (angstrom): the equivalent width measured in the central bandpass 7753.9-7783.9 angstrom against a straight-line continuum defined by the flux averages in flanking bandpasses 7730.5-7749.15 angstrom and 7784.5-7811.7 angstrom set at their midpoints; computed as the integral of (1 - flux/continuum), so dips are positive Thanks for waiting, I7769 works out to 0.2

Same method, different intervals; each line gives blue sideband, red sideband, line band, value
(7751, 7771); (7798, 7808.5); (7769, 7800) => 0.3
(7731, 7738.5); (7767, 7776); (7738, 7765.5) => 0.4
